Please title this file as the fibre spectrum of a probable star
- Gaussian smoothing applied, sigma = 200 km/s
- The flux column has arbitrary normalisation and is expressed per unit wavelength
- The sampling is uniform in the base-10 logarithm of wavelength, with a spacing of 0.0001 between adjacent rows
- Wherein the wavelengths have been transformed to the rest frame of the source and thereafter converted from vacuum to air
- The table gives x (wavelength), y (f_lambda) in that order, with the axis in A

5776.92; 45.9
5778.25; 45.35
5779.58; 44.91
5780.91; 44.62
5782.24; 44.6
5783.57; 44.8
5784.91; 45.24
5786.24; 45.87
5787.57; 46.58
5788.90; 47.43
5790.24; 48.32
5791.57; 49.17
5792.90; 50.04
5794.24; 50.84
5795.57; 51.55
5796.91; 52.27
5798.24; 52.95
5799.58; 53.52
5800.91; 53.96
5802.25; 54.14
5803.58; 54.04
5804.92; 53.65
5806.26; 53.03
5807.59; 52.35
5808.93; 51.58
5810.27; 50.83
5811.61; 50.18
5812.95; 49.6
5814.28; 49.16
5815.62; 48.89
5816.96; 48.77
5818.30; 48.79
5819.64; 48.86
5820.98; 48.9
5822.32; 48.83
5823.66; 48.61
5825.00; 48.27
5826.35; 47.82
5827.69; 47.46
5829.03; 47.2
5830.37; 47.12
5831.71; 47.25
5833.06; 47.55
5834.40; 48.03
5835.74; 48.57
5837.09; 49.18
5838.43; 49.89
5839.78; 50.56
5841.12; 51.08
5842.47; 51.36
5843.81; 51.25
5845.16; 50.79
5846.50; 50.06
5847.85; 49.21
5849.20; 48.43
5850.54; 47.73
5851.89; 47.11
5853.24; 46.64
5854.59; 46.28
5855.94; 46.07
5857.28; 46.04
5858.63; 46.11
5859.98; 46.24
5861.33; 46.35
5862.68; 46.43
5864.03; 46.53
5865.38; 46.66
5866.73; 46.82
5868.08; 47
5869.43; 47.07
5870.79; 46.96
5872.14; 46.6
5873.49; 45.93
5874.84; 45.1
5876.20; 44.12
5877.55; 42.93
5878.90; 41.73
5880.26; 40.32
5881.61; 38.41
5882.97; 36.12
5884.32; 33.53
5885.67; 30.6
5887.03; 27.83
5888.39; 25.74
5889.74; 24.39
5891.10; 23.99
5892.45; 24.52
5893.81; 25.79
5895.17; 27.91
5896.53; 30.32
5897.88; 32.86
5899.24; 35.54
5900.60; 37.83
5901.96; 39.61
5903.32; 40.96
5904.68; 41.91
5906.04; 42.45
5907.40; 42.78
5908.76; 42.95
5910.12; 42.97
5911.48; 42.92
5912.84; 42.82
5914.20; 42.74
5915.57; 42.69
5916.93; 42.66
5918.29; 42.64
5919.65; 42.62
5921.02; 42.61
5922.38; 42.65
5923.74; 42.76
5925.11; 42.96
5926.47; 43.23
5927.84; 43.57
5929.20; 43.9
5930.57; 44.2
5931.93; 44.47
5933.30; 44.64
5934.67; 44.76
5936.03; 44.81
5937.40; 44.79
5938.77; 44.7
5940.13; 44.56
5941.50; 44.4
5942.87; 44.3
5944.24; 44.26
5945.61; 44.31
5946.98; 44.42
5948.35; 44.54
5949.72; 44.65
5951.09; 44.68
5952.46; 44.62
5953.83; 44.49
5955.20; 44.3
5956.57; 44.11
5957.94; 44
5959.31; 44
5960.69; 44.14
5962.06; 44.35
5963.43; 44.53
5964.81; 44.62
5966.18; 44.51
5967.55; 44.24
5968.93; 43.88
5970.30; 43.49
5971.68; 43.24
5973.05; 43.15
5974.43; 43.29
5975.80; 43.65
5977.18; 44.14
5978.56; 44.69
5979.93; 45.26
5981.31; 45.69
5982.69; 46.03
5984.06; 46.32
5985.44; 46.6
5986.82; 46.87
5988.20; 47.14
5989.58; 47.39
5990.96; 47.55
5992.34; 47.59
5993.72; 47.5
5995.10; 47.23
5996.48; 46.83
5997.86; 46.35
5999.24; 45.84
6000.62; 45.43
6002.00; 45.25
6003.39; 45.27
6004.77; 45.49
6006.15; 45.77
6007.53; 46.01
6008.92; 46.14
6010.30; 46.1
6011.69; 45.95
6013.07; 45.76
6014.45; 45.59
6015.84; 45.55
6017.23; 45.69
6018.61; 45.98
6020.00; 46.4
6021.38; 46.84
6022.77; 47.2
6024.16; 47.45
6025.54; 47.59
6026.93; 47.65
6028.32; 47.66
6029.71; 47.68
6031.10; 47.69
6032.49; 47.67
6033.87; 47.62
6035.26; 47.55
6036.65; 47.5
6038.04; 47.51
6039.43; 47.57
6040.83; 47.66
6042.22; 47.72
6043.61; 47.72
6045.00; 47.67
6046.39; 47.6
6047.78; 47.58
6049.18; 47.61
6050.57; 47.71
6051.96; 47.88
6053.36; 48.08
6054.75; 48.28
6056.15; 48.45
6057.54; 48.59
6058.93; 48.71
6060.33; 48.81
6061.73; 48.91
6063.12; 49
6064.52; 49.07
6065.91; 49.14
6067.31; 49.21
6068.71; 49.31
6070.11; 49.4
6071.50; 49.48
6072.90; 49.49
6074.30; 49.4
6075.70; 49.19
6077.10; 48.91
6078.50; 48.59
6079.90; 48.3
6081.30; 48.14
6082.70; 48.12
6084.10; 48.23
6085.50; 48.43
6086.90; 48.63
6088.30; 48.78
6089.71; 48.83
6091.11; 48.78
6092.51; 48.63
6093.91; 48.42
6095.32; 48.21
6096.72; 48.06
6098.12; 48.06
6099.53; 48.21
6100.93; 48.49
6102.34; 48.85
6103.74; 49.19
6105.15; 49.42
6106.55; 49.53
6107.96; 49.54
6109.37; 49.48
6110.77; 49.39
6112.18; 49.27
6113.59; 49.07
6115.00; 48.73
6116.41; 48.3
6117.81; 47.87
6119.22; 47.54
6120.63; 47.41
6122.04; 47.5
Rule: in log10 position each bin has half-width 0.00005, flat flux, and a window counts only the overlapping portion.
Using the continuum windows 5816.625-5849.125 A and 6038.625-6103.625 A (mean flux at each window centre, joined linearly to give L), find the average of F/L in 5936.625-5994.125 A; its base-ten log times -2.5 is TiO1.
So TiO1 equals 0.089 mag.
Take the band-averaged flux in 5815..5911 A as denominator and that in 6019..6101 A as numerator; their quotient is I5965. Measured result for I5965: 1.1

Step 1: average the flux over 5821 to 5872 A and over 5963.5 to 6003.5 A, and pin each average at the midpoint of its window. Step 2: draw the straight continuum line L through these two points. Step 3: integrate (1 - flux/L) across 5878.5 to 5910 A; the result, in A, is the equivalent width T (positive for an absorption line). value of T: 8.51 A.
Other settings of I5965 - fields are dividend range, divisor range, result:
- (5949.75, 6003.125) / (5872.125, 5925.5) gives 1.19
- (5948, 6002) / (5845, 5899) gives 1.11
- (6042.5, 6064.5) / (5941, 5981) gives 1.09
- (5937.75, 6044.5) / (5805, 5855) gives 0.93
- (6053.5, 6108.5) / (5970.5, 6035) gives 1.06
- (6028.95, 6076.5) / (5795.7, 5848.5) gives 0.96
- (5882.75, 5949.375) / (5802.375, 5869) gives 0.81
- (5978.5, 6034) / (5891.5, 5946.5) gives 1.13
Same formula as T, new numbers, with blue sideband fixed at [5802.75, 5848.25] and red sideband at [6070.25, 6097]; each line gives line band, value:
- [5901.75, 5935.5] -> 4.4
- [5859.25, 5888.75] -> 4.5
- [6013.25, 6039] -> 1.0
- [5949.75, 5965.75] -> 1.6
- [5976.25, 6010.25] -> 2.0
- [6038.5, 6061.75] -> 0.4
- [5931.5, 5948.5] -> 1.6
